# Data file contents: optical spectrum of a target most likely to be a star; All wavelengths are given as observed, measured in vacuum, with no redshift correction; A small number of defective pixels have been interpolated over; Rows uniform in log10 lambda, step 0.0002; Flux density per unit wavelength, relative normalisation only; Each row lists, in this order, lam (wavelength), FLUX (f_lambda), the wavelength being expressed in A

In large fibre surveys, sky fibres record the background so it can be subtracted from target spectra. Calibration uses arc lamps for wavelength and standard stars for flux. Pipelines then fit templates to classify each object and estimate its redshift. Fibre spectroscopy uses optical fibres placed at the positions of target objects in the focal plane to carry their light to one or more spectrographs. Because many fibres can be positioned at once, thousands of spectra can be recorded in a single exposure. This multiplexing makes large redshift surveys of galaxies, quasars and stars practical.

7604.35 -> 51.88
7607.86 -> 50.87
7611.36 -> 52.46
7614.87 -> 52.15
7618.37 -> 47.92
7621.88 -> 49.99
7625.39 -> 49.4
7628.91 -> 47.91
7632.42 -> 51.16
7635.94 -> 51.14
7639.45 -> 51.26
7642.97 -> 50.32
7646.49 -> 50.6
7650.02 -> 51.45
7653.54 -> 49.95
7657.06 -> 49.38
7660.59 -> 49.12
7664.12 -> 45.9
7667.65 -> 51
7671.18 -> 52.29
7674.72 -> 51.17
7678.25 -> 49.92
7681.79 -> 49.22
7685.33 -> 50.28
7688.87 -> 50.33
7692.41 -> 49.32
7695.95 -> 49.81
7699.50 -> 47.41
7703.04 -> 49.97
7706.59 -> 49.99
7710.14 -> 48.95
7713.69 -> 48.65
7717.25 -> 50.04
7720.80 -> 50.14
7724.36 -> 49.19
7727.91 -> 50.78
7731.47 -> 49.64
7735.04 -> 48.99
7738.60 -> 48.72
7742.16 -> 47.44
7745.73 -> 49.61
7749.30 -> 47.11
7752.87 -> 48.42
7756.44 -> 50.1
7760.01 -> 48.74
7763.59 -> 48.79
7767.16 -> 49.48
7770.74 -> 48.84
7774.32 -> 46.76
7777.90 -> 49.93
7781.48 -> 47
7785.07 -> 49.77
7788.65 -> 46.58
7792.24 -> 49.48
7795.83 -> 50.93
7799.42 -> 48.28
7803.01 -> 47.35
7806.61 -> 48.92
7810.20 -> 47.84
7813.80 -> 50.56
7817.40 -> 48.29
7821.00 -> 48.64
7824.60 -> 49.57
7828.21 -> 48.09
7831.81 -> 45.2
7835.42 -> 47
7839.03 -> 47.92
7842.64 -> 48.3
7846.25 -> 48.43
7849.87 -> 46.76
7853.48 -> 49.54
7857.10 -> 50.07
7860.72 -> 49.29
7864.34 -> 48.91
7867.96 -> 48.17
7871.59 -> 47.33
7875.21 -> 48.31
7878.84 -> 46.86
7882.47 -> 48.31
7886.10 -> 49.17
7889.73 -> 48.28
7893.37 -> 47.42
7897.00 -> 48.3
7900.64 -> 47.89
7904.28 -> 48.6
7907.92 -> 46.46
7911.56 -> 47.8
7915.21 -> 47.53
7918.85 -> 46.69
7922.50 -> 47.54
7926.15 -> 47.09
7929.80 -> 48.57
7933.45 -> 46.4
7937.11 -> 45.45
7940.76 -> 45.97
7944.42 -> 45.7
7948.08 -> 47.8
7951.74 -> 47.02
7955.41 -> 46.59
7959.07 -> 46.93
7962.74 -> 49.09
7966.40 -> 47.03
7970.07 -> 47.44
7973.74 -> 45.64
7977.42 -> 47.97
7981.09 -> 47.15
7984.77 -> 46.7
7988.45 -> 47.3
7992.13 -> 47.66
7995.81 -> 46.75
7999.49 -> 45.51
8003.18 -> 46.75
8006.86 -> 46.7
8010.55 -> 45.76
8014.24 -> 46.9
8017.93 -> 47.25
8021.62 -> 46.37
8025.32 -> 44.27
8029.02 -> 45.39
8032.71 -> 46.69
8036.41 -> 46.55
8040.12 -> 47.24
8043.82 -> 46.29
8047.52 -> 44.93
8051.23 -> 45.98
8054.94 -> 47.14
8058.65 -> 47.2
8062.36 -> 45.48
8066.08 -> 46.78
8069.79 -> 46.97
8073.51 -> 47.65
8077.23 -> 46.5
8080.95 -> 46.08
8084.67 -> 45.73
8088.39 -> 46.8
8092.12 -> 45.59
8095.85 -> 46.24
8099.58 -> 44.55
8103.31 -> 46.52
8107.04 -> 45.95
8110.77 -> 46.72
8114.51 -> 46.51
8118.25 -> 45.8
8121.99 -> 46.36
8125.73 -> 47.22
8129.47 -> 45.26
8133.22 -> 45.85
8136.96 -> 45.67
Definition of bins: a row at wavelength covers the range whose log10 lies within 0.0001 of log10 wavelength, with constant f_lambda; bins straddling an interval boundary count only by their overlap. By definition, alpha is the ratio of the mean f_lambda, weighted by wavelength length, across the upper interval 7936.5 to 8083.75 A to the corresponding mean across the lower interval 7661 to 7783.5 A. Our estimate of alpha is 0.95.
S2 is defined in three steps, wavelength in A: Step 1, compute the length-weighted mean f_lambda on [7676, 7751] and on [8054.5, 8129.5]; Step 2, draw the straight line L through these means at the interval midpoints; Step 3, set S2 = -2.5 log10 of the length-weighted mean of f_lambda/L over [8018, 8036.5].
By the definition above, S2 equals 0.022 mag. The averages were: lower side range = 49.3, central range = 45.9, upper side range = 46.3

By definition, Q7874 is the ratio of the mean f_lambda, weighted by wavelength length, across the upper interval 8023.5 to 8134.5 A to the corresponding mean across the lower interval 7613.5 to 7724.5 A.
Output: 0.93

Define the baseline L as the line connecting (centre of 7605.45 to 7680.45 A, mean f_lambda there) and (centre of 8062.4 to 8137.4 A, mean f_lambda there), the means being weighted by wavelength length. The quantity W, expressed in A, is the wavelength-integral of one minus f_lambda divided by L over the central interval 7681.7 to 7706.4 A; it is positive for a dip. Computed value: 0.1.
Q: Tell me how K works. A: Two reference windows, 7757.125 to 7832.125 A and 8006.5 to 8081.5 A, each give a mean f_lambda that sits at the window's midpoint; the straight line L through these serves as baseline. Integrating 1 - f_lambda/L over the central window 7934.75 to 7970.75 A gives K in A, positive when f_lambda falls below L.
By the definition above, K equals 0.25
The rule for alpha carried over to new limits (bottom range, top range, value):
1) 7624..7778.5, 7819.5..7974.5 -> 0.96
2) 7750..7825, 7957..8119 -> 0.95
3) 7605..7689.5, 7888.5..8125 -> 0.93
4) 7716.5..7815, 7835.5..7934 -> 0.98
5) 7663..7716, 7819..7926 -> 0.97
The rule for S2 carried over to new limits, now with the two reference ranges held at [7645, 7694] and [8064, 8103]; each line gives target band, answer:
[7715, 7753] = 0.007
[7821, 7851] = 0.017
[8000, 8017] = 0.011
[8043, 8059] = 0.008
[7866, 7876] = 0.006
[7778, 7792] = 0.016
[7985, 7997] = -0.002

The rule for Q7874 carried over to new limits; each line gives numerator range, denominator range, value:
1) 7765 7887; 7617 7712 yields 0.97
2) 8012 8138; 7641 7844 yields 0.94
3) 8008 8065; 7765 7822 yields 0.95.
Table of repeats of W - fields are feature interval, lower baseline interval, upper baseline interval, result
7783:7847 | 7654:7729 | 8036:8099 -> 0.3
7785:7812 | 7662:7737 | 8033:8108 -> 0.1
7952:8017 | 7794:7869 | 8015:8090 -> 0.1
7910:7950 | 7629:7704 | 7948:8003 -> 0.5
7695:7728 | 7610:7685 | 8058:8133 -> 0.1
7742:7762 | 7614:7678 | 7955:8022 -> 0.2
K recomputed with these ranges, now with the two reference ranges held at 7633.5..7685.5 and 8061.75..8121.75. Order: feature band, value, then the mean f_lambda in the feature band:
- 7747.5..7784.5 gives 0.5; 48.6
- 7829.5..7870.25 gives 0.3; 48.1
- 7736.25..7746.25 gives 0.2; 48.5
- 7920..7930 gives 0.1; 47.5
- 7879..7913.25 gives 0.1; 48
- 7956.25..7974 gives 0.0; 47.4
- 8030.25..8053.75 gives 0.2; 46.3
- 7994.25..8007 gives 0.2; 46.4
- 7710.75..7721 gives 0.0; 49.5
